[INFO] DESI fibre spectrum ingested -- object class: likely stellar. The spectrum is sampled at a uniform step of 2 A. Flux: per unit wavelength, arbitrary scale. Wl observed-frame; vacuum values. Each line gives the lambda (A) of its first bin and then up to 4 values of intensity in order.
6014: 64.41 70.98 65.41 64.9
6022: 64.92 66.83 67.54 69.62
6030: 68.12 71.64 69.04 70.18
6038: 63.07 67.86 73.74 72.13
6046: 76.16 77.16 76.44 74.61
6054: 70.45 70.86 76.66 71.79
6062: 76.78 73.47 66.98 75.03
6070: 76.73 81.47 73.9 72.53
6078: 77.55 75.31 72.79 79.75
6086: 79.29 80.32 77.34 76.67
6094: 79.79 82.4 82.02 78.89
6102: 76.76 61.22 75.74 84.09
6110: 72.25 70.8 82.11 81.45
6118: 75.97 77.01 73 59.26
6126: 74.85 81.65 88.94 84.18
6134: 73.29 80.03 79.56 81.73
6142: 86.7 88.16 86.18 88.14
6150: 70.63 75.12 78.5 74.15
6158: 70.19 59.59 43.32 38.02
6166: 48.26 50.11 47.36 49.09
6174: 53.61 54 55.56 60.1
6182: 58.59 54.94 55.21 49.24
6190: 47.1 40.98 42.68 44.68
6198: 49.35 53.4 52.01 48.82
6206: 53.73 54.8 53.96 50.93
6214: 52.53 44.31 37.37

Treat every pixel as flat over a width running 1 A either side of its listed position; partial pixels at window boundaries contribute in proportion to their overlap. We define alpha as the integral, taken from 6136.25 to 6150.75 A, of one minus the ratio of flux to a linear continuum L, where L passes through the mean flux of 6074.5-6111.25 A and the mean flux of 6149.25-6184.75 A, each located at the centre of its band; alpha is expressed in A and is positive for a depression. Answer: -4.4 A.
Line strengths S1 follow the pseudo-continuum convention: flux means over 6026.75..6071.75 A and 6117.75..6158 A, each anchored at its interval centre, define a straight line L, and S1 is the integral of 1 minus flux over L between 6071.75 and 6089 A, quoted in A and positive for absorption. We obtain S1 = -0.5 A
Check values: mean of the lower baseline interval 72.3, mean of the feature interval 76.8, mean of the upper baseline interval 78.7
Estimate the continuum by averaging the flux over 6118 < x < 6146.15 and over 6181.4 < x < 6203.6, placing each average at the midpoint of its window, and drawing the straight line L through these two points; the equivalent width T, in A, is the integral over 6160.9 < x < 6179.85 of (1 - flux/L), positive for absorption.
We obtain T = 3.38 A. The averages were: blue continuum 79.3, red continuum 49.6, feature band 49.4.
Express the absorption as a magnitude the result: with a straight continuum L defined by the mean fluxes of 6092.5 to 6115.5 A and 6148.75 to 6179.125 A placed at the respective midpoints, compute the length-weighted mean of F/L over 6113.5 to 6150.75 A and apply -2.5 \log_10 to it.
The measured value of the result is -0.17 mag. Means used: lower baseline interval 77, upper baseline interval 58.1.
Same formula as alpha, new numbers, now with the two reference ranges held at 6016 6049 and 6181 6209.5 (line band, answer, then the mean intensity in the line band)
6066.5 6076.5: -1.7 A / 75.7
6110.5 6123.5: -3.6 A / 75.9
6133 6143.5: -4.3 A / 80.6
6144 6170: -4.9 A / 65.4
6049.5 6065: -1.7 A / 73.8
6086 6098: -3.3 A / 79.5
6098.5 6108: -2.1 A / 74.8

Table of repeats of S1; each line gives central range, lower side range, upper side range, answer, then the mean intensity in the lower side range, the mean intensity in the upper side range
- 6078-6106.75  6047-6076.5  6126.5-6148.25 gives 0.3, 74.4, 83.1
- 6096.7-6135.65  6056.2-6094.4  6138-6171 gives -2.6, 75.8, 68.2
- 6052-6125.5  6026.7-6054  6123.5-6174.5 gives -4.9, 71.4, 69.9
